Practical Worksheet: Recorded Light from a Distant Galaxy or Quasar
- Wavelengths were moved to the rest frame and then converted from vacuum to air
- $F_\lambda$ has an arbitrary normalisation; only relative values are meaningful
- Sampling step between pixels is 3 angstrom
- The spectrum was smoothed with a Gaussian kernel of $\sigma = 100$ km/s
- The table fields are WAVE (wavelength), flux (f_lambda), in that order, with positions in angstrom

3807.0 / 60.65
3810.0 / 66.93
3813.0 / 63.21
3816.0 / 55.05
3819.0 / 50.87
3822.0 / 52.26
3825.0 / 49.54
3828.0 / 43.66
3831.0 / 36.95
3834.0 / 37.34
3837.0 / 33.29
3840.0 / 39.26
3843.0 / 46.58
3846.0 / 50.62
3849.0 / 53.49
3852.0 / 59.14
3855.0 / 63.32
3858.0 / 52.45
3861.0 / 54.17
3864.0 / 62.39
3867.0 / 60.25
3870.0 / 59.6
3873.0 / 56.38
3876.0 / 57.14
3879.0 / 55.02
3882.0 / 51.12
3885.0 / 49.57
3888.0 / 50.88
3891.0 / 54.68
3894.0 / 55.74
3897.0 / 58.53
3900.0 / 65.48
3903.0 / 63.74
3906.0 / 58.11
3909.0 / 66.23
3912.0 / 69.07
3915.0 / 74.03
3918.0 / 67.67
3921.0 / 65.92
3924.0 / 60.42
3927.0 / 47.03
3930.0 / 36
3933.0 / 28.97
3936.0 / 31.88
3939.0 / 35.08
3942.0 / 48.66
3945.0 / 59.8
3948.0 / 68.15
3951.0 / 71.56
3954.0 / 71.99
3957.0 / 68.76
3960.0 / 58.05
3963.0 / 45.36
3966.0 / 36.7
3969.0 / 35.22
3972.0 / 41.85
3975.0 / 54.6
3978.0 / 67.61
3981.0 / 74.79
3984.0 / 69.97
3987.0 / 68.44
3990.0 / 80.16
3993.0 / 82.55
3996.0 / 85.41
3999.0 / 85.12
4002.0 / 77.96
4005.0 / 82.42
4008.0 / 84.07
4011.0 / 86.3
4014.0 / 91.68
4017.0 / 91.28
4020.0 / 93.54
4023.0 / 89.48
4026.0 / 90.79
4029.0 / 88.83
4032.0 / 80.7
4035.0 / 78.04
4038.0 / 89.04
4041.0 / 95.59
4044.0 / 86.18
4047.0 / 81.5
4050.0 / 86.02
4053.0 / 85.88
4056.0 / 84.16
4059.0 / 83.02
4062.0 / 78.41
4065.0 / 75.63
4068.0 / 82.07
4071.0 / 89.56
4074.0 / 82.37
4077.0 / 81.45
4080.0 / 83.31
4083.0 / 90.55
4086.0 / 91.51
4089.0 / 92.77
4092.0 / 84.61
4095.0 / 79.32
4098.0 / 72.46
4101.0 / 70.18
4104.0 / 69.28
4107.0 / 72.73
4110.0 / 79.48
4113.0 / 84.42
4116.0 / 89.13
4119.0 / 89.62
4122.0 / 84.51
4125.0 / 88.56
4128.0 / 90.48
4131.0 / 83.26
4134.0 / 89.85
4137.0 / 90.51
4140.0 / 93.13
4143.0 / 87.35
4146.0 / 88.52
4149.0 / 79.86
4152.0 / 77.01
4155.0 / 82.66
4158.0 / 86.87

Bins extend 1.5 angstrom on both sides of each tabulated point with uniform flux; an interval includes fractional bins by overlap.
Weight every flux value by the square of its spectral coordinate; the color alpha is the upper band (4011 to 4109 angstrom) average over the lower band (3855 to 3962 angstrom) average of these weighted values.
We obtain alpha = 1.6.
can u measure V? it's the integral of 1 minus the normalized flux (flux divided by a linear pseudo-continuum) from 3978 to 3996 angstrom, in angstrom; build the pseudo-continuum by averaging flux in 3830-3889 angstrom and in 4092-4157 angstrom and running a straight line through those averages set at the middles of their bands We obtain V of -2.3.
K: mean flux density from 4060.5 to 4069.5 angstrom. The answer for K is 78.7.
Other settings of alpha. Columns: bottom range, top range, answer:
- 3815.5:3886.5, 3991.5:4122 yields 1.82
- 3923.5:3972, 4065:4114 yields 1.75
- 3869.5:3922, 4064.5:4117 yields 1.50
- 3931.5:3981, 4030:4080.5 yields 1.68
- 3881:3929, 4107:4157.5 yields 1.61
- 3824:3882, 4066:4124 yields 1.82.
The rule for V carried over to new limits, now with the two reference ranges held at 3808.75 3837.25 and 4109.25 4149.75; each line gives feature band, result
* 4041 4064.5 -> -1.88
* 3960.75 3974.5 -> 5.20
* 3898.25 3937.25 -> 2.68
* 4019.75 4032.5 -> -2.45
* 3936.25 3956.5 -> 2.14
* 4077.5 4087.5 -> -0.77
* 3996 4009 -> -2.01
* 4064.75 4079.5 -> -0.48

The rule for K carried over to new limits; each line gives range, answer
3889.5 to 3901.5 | 58.6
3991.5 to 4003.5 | 82.8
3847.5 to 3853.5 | 56.3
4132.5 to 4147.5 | 89.9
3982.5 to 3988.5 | 69.2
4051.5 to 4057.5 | 85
